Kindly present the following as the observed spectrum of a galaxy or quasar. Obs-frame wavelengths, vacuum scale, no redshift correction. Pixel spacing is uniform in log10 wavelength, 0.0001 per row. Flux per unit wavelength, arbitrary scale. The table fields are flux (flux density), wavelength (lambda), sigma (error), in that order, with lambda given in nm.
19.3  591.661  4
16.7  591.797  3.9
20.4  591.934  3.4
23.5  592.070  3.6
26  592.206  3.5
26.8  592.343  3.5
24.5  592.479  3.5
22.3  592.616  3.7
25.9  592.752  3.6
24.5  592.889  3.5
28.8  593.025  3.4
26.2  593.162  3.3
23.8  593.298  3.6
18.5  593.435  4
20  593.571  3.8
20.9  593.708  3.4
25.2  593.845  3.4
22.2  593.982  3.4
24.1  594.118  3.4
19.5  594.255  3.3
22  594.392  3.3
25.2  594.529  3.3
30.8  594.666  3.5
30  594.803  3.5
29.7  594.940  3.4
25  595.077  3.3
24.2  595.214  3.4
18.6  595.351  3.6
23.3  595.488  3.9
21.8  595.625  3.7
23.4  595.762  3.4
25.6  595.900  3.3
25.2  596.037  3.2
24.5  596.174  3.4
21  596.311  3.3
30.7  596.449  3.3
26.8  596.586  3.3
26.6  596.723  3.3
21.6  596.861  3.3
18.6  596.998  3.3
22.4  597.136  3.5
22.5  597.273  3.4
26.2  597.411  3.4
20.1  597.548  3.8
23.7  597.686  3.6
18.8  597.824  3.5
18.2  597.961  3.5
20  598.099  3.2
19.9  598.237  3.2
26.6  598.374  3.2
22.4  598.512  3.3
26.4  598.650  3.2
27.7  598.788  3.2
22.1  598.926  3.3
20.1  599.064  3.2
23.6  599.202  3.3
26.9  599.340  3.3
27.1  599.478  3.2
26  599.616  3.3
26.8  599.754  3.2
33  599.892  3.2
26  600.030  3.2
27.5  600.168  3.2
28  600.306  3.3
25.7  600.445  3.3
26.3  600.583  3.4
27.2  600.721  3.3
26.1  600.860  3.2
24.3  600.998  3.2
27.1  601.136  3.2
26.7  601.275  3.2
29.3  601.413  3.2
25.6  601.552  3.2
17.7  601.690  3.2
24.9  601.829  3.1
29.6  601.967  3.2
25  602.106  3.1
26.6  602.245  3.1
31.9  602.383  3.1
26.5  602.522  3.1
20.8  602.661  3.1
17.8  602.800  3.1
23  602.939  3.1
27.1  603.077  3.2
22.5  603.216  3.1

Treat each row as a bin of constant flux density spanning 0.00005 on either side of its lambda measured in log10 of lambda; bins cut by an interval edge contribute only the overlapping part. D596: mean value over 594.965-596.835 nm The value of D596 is 24.4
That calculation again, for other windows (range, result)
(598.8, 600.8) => 26.2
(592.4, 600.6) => 24.2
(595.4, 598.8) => 23.3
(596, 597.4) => 24.1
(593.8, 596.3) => 24.4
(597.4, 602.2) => 24.9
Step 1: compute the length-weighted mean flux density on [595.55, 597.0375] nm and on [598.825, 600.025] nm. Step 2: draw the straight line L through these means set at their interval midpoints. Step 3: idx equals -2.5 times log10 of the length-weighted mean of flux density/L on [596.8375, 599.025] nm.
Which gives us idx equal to 0.13 mag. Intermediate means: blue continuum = 24.3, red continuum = 25.8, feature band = 22.3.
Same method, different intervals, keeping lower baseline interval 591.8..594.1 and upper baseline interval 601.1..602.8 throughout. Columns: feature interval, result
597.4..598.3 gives 0.19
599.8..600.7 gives -0.10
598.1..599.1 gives 0.06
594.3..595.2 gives -0.12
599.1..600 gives -0.08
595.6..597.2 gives 0.01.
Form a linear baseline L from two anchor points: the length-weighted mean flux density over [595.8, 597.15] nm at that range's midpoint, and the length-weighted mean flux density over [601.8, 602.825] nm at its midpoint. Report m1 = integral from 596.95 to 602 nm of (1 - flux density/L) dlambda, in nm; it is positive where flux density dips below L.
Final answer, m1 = 0.09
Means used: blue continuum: 24.3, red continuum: 25.7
